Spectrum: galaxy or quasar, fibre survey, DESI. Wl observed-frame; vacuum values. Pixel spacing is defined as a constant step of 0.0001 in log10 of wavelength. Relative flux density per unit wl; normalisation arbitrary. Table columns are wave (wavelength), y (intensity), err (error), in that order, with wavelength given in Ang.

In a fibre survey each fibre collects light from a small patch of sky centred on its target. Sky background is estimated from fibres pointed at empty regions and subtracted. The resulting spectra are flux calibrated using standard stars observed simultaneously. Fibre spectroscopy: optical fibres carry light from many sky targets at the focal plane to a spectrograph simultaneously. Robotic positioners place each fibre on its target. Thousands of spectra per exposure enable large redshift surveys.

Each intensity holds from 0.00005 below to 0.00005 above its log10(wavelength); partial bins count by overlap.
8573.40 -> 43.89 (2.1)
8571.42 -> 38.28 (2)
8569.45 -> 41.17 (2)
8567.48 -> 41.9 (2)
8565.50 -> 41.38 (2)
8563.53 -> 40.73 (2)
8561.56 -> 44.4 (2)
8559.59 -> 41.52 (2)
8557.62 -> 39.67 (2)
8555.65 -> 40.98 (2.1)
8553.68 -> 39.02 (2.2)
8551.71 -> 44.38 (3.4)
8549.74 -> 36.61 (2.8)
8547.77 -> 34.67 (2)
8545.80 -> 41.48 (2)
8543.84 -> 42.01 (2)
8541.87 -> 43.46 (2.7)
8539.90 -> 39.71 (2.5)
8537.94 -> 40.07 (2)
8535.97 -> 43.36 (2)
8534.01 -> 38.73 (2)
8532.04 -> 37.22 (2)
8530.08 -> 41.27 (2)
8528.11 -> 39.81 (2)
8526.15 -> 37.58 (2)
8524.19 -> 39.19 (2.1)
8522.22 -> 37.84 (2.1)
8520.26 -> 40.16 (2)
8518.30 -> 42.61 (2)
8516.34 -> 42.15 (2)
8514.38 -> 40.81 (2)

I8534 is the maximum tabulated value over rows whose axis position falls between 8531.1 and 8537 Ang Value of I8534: 43.36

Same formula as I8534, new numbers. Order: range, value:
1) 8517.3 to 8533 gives 42.61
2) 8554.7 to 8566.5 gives 44.4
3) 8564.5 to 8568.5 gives 41.9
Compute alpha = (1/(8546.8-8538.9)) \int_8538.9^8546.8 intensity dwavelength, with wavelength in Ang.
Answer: 41.7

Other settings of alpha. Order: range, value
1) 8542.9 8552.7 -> 39.8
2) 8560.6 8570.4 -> 41.9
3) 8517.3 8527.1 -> 39.5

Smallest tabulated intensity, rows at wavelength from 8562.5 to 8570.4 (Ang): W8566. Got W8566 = 40.73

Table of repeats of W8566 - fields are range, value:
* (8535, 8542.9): 39.71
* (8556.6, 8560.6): 39.67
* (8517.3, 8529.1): 37.58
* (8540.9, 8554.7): 34.67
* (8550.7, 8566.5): 39.02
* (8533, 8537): 38.73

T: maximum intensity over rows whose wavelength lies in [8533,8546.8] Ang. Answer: 43.46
